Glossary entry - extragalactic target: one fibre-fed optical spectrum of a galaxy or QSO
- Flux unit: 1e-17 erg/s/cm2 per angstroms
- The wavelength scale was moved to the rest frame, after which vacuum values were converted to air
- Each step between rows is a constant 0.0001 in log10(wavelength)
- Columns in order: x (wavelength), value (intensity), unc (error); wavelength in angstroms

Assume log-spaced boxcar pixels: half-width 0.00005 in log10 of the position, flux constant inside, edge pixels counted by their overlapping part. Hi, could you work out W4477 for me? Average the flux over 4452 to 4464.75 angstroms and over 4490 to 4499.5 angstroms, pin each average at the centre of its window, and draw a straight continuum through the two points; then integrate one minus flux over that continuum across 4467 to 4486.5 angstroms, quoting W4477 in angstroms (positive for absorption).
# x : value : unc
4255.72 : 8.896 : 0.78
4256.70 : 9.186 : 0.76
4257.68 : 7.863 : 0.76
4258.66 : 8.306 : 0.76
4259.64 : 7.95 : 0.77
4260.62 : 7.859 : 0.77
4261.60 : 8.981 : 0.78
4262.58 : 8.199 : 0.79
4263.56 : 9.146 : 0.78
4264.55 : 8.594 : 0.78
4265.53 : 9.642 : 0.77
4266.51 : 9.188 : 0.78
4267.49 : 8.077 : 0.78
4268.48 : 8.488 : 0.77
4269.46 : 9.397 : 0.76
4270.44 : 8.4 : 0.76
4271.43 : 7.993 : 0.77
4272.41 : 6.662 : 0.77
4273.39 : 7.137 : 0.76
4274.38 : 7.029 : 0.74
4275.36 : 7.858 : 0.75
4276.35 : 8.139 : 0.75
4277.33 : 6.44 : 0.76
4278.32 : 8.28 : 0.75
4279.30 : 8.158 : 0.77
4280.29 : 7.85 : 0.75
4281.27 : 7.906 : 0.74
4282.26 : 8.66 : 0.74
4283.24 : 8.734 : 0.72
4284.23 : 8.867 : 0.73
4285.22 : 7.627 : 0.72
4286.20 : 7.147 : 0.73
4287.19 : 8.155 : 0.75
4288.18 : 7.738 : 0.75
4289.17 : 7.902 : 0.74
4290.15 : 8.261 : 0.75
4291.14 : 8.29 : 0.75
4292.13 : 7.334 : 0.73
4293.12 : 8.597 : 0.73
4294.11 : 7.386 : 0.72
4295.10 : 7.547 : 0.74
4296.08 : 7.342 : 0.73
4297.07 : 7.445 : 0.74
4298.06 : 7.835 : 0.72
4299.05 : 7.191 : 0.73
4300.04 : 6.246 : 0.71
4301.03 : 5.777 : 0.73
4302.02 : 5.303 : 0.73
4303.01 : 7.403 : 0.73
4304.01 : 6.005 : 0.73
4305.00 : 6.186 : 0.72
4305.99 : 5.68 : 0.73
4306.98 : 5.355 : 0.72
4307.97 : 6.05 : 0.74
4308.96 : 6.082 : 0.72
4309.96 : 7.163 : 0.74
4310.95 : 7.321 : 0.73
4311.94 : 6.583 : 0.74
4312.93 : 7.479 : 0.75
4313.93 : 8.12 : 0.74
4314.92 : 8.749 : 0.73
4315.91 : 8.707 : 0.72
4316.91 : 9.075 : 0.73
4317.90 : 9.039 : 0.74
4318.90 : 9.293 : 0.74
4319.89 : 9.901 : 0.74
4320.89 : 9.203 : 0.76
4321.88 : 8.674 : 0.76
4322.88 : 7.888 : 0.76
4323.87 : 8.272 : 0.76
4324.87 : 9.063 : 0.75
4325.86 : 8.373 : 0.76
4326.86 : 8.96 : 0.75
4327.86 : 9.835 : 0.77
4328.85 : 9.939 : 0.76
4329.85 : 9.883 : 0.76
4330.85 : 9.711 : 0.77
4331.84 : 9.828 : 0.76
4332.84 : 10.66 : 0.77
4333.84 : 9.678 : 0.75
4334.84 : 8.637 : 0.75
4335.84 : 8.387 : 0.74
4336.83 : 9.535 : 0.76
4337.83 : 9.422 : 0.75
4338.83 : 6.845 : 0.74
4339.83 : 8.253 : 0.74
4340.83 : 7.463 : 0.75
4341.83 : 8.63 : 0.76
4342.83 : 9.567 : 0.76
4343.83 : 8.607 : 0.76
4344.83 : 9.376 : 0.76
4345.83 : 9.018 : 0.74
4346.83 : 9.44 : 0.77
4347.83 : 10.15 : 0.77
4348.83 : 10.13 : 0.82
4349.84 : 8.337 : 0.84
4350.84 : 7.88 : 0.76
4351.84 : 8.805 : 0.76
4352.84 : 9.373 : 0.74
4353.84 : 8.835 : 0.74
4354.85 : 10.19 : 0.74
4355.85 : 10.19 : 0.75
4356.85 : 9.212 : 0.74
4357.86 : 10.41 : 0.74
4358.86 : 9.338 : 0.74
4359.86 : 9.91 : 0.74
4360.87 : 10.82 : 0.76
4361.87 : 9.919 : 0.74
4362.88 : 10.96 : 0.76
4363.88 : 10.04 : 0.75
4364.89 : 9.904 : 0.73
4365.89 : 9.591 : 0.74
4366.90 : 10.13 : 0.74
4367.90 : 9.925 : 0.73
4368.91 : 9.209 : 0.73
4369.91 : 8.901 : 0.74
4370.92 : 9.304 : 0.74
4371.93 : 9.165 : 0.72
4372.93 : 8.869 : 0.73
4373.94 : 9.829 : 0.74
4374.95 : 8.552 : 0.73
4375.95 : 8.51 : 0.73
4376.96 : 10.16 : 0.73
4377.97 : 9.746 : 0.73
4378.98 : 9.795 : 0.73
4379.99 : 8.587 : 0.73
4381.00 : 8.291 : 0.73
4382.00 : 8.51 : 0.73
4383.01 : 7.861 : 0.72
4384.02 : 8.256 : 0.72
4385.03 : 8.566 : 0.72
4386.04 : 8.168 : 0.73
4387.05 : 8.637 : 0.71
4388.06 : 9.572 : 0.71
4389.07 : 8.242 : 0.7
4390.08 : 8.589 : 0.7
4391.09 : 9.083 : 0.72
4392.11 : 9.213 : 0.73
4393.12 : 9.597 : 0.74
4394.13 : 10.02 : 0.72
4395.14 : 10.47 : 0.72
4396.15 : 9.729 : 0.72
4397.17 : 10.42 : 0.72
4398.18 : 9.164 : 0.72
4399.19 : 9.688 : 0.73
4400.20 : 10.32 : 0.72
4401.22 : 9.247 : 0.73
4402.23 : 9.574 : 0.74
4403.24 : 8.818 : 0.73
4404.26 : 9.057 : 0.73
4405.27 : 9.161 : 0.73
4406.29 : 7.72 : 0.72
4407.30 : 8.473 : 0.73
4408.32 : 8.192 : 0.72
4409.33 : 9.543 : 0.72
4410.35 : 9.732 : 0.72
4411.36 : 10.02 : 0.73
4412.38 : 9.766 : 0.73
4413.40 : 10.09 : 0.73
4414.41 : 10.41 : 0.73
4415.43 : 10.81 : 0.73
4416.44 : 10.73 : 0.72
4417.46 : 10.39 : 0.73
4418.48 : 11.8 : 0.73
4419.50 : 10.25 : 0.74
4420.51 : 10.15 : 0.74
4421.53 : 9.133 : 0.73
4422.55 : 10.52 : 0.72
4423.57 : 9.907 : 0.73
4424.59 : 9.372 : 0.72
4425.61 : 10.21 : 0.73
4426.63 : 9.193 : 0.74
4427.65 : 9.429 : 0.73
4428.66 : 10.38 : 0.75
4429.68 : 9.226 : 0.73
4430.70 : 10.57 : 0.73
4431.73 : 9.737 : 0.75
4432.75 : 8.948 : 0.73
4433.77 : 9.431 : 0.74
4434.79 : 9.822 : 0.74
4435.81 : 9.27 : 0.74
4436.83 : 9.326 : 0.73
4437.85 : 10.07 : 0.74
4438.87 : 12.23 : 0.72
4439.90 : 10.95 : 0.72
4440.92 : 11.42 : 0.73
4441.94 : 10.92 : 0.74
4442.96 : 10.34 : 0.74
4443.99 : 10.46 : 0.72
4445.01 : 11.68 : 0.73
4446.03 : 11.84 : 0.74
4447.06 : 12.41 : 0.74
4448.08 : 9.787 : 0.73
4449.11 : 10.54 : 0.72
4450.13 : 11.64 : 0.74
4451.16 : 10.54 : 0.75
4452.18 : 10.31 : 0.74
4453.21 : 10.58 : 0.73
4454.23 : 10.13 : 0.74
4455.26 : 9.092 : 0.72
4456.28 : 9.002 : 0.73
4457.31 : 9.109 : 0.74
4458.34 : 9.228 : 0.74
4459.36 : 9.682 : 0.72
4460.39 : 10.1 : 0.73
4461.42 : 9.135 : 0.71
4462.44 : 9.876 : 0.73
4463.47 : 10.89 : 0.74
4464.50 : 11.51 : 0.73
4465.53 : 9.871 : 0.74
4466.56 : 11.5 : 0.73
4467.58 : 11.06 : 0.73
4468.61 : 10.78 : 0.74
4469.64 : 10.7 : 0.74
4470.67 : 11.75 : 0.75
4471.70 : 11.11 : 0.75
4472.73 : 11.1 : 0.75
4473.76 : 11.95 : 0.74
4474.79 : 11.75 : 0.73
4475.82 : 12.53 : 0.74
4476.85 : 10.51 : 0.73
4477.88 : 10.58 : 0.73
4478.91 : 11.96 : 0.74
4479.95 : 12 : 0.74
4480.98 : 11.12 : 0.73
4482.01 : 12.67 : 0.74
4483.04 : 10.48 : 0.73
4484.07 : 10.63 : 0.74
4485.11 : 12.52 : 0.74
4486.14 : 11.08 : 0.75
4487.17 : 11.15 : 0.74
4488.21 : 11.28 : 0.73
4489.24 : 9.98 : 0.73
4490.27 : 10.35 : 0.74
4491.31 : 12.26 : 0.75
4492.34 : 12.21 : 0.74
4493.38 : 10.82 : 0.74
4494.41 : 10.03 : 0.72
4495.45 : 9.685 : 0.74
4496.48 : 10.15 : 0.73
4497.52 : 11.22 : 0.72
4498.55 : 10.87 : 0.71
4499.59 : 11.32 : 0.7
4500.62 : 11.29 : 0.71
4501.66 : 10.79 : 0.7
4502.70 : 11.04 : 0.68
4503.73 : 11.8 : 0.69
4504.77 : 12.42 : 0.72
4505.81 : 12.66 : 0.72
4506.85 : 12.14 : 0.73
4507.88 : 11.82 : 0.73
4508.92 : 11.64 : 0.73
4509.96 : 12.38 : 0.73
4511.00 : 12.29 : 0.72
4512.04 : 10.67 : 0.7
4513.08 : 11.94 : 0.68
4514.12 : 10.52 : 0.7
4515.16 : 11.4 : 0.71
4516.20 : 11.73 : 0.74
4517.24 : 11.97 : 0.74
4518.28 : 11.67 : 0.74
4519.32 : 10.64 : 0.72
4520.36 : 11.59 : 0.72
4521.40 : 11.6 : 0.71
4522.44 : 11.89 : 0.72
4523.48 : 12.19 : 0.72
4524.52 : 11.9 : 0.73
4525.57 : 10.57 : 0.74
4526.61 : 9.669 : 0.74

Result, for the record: -1.92 angstroms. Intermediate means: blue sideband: 9.85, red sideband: 10.9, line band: 11.4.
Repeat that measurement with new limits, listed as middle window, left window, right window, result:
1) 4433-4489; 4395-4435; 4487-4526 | -1.06 angstroms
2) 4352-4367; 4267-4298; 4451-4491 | -1.35 angstroms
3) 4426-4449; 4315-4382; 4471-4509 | 0.48 angstroms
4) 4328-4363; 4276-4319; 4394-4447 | -3.63 angstroms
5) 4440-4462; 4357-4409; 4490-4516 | 0.15 angstroms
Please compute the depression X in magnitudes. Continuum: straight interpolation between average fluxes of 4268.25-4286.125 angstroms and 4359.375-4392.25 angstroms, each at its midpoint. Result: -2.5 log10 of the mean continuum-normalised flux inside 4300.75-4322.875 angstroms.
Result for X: 0.13 mag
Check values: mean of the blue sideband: 7.96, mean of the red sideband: 9.23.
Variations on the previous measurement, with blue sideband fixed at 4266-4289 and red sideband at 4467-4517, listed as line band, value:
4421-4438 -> 0.08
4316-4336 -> -0.06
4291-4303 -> 0.16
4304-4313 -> 0.31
